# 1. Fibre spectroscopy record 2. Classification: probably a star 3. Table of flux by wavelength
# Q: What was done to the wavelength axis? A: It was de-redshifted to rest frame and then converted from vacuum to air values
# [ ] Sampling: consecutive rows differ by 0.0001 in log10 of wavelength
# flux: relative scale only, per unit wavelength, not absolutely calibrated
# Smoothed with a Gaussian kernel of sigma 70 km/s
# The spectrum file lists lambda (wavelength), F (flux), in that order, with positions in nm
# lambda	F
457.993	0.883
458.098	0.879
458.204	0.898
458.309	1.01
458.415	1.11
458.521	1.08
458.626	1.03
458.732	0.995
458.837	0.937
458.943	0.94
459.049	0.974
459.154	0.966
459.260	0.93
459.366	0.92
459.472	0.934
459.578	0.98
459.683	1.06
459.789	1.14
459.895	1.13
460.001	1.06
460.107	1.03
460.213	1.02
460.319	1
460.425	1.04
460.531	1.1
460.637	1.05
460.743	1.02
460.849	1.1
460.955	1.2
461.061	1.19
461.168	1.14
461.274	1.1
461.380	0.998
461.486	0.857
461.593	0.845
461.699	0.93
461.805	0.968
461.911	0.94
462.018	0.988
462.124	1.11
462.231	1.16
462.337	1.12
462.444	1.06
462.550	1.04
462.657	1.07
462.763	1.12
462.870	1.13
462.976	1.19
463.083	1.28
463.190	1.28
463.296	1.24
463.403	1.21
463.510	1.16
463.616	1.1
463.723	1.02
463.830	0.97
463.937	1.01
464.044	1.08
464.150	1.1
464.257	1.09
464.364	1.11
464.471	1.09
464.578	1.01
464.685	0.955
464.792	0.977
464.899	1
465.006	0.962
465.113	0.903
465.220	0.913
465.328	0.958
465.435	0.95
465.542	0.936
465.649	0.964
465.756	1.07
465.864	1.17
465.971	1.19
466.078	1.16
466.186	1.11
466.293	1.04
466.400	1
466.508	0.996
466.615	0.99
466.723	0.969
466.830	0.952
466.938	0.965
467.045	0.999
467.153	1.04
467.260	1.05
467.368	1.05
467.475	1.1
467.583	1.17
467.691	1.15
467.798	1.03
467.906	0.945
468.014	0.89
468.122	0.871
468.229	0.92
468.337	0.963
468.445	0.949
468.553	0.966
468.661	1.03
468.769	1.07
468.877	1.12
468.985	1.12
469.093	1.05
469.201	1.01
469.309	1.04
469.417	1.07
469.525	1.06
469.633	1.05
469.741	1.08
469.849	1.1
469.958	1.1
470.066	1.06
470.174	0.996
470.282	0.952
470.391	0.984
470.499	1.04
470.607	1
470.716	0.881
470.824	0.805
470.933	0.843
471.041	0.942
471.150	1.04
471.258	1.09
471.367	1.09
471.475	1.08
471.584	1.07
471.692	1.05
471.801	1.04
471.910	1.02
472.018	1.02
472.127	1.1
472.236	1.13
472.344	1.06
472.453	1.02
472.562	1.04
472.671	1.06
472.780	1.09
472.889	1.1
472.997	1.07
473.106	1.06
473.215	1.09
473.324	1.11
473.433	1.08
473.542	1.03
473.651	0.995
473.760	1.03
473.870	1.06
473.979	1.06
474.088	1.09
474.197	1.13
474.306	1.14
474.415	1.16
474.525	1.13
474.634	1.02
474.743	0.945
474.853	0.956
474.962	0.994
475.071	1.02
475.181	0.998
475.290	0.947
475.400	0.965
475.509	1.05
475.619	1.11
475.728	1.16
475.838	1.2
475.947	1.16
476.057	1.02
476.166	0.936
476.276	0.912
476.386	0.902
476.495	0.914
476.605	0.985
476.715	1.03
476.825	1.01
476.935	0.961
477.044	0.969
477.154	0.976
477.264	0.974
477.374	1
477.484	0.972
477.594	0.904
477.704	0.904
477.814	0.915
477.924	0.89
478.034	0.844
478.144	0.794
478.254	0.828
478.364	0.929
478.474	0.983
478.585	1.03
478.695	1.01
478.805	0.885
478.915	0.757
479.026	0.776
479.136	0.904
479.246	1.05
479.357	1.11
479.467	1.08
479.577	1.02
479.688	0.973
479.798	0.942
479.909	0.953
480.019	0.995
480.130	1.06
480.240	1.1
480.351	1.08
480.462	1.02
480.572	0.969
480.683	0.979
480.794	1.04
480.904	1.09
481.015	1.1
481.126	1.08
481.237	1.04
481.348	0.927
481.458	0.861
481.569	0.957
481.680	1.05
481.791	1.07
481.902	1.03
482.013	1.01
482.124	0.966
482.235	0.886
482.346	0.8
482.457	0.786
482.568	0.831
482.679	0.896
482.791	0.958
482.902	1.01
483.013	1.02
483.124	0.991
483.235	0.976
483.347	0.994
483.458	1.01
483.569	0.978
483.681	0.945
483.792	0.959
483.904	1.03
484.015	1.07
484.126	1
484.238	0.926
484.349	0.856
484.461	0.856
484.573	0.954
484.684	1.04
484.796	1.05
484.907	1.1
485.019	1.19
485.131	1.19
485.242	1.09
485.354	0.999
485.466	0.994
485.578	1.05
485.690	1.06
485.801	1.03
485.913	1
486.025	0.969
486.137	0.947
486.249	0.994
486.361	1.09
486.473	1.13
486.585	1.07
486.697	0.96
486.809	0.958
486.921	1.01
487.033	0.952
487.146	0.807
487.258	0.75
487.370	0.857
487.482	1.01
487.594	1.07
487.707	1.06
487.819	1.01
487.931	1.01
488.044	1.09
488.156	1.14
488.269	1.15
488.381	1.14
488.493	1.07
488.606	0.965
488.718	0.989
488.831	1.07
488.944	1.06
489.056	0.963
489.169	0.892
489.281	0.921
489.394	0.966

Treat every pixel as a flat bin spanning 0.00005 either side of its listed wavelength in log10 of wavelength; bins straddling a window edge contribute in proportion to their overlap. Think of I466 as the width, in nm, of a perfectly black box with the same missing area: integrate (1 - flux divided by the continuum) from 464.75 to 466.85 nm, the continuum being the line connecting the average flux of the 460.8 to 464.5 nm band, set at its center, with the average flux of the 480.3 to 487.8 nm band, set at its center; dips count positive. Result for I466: 0.12 nm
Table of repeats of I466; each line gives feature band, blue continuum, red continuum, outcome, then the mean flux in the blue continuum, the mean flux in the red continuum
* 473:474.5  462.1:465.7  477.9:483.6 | -0.106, 1.07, 0.968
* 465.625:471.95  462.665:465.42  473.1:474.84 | 0.258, 1.07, 1.07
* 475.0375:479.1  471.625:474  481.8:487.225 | 0.283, 1.06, 0.988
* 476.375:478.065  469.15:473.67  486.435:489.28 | 0.126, 1.04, 1.01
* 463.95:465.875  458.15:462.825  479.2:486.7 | 0.028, 1.03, 1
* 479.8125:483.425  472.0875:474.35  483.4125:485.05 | 0.102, 1.07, 0.995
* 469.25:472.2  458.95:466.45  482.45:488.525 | 0.032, 1.05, 1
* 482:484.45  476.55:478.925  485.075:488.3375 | 0.095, 0.937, 1.02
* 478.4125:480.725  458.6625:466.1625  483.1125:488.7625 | 0.082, 1.05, 1.01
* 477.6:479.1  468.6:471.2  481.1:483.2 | 0.132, 1.02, 0.955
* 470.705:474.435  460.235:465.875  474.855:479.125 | -0.215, 1.05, 0.963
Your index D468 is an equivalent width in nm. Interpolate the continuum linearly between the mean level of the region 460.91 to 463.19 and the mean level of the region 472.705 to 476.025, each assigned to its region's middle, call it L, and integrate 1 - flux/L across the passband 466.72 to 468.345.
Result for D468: 0.10 nm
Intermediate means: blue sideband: 1.07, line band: 1.01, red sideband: 1.06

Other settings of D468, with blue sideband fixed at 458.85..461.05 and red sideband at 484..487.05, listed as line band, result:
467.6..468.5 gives 0.048 nm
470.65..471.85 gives 0.038 nm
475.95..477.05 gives 0.054 nm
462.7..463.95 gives -0.141 nm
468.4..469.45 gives -0.016 nm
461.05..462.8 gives -0.005 nm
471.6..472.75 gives -0.033 nm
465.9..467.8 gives -0.050 nm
